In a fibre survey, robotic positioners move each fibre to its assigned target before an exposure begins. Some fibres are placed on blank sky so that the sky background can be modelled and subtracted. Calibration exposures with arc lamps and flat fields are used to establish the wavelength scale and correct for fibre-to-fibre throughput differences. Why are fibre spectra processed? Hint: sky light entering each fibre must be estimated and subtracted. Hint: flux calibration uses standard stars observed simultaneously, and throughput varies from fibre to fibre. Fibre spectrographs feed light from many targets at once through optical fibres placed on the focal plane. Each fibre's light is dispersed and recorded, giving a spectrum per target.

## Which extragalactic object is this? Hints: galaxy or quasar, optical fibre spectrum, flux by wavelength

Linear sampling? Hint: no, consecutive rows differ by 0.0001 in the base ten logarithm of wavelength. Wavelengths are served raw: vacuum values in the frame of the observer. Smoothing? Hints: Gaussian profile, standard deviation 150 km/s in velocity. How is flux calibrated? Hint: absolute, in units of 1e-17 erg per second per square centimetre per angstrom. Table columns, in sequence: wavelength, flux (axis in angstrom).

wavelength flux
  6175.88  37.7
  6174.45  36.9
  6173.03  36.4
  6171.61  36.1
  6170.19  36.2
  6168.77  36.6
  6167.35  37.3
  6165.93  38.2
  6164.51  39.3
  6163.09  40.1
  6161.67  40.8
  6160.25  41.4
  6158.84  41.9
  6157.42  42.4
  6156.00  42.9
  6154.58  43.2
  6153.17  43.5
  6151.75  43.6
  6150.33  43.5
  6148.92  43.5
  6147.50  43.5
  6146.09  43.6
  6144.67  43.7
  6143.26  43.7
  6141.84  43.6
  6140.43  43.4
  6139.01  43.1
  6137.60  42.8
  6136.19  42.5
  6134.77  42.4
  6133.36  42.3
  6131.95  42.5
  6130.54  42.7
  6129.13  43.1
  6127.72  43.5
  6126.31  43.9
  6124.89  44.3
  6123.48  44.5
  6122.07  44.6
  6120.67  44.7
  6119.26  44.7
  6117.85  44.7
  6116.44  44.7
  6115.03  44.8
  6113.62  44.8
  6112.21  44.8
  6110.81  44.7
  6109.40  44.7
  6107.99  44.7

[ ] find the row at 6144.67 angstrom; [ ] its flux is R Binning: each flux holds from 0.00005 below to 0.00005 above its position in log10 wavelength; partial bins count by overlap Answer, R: 43.7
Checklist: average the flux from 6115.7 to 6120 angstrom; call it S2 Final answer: 44.6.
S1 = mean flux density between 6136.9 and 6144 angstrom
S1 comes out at 43.3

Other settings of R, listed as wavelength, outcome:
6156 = 42.9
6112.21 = 44.8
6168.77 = 36.6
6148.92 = 43.5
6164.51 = 39.3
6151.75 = 43.6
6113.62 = 44.8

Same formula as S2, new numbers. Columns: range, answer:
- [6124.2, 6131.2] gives 43.5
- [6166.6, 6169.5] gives 37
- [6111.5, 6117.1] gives 44.8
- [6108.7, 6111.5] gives 44.7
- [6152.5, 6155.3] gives 43.4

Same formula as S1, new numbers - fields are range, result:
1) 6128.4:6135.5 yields 42.6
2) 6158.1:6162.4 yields 41.4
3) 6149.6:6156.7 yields 43.4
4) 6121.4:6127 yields 44.2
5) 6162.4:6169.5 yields 38.3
